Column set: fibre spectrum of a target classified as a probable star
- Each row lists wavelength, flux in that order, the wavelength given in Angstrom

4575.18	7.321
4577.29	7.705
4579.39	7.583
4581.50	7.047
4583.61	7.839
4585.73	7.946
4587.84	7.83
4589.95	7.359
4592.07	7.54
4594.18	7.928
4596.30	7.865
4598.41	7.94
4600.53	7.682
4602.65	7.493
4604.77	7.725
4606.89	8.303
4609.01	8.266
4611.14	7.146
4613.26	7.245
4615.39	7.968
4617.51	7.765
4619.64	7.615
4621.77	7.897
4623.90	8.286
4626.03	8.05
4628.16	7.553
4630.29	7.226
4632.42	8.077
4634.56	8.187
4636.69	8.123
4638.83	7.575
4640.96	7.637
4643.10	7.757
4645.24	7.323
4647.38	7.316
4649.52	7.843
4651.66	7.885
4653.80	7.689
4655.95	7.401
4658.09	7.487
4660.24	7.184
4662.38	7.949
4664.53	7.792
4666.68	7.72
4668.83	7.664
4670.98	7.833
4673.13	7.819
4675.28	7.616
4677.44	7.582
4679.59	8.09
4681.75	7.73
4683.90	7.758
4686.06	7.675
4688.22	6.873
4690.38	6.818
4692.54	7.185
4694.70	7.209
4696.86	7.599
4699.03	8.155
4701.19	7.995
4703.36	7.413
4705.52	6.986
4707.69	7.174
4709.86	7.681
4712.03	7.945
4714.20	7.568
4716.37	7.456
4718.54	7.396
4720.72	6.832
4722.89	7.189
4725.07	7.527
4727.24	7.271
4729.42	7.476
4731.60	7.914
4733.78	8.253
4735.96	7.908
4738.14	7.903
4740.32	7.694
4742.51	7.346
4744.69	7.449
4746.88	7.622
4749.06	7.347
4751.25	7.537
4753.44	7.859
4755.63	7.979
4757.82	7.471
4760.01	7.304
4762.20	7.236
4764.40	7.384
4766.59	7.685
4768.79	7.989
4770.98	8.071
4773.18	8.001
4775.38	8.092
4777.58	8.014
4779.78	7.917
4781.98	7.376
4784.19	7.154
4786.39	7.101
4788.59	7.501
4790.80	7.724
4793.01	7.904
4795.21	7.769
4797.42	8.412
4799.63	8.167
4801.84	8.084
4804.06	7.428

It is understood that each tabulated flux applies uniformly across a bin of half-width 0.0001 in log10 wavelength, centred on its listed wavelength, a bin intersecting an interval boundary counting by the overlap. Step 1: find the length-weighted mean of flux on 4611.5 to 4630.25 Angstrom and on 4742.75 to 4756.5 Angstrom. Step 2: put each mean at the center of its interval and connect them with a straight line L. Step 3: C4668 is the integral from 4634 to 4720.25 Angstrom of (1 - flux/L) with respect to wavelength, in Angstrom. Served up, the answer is 1.0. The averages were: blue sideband 7.74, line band 7.59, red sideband 7.61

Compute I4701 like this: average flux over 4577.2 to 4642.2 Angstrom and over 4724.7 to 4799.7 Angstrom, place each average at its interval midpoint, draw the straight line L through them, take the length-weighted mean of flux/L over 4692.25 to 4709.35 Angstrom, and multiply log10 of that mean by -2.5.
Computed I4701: 0.03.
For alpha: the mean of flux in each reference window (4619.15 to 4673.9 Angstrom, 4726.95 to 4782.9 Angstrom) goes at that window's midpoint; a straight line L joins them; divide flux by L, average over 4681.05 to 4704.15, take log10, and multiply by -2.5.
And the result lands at 0.03 mag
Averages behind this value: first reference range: 7.73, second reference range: 7.7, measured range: 7.49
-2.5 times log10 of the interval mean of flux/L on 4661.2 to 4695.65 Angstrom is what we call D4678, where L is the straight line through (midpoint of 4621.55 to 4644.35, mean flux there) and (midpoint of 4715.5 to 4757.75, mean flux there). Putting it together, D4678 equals 0.021 mag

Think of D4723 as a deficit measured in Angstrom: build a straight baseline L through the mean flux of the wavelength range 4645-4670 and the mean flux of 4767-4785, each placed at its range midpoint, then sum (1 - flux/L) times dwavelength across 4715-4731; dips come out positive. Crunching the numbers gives 0.83 Angstrom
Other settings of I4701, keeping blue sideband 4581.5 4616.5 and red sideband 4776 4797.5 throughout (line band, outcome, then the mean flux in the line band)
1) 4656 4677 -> 0.01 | 7.66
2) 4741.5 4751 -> 0.03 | 7.45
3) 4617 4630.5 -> -0.01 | 7.8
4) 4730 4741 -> -0.03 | 7.92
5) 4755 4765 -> 0.03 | 7.45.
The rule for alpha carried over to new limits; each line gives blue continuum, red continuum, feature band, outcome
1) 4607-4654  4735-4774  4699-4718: 0.018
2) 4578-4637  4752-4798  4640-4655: 0.017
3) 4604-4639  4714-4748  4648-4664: 0.016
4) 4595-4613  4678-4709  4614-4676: -0.012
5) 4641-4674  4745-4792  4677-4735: 0.018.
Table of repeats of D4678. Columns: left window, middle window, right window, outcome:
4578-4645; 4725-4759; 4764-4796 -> 0.01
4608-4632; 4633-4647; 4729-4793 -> 0.00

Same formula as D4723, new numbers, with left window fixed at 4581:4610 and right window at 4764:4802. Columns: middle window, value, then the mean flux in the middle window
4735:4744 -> 0.1 Angstrom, 7.7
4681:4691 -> 0.5 Angstrom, 7.39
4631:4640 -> -0.2 Angstrom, 7.96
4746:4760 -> 0.3 Angstrom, 7.61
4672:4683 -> 0.0 Angstrom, 7.77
